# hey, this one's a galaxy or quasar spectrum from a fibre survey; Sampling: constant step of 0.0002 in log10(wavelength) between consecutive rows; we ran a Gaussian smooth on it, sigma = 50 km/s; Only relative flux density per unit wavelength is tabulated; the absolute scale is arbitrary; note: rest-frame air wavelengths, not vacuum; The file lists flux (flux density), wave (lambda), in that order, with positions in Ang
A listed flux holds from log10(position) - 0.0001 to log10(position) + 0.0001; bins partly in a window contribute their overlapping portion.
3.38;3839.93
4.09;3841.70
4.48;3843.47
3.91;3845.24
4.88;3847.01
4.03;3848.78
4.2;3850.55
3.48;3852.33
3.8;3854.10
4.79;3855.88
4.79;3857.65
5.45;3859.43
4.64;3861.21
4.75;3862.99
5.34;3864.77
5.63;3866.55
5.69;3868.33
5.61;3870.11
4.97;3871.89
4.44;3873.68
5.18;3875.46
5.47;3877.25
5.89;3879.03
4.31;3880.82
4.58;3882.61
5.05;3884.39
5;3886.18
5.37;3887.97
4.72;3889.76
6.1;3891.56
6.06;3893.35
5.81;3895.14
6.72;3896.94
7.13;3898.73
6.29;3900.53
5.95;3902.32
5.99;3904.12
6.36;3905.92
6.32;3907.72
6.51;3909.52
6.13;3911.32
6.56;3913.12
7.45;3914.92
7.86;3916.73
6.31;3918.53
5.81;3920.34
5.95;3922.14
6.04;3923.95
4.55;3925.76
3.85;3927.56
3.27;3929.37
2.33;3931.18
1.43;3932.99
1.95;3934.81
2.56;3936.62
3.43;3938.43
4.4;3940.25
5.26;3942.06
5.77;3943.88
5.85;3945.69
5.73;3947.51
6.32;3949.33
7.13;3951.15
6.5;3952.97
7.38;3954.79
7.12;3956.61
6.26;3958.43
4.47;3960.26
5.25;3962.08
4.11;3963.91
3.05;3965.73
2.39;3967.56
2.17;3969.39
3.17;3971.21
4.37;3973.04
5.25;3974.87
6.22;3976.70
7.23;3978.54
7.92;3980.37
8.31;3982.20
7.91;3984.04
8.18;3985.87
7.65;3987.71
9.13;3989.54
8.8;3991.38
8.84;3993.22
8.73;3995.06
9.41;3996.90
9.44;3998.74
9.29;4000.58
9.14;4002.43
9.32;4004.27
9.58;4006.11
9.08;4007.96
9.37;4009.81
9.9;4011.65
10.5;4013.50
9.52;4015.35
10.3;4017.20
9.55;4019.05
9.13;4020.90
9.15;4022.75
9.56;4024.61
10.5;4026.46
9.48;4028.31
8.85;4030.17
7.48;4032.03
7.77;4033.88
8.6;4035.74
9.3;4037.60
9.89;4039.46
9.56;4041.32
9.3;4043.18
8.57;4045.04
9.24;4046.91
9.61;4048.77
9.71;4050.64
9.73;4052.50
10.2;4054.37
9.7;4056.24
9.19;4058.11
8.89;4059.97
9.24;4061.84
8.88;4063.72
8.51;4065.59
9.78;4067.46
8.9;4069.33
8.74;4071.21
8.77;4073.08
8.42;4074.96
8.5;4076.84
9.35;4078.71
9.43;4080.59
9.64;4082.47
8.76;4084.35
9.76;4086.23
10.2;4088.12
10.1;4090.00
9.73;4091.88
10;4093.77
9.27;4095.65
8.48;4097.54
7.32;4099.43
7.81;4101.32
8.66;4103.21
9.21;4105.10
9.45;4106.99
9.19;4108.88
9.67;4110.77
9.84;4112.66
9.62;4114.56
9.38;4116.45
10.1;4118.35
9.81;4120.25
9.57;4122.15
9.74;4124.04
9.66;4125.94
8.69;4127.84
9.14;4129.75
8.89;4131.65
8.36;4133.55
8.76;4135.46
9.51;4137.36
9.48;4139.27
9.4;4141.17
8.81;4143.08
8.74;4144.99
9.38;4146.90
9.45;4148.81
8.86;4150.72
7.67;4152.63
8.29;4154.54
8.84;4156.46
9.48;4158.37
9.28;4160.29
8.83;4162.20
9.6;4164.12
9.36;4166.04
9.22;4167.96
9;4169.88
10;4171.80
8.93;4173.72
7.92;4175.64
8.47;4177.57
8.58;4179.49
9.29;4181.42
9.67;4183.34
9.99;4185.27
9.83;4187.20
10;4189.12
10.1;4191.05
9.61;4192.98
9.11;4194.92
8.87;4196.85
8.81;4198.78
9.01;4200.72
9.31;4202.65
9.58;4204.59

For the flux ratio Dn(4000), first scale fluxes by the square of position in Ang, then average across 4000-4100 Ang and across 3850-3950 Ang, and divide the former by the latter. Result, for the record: 1.92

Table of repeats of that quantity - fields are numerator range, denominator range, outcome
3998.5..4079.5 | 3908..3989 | 1.79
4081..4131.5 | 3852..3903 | 1.97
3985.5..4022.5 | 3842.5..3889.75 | 2.05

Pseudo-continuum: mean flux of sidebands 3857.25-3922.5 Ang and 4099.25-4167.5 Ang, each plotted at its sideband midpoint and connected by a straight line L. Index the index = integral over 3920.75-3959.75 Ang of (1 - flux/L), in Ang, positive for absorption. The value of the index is 9.4 Ang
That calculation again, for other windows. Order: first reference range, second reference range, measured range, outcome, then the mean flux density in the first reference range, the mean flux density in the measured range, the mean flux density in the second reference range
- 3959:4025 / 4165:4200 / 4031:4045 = -1.4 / 7.64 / 8.83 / 9.26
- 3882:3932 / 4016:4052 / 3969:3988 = 3.6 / 5.73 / 6.28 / 9.25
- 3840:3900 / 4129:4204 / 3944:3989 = 3.6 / 5.03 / 5.86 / 9.13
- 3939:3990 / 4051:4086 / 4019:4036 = -2.5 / 5.83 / 9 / 9.17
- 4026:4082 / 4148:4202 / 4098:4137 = 0.0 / 9.13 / 9.14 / 9.15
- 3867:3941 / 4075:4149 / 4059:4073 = -1.0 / 5.25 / 8.98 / 9.24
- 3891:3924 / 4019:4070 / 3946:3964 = 3.1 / 6.4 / 6.11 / 9.22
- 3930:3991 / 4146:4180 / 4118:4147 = -2.8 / 5.37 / 9.23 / 8.96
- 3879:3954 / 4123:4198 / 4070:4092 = -3.7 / 5.39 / 9.26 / 9.15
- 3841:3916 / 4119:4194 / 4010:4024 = -4.7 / 5.34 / 9.7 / 9.19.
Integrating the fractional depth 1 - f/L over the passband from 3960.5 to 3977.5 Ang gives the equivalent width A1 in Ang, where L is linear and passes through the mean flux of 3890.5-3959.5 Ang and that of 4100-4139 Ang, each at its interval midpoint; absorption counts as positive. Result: 6.40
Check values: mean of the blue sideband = 5.58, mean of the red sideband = 9.24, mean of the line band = 4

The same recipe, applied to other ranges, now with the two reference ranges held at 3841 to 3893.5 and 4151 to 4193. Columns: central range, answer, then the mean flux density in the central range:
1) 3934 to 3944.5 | 3.6 Ang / 3.86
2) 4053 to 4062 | -2.3 Ang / 9.48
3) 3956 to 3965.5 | 1.5 Ang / 5.22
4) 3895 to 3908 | -2.4 Ang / 6.35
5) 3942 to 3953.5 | -0.2 Ang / 6.13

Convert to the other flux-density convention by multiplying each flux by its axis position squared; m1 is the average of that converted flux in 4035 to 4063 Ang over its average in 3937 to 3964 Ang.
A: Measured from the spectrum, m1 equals 1.7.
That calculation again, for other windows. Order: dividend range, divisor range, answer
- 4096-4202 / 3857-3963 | 1.90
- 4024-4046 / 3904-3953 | 1.83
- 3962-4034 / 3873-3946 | 1.58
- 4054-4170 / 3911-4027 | 1.46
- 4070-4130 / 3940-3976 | 1.94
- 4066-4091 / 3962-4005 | 1.40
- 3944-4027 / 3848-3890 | 1.63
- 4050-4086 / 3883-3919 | 1.62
